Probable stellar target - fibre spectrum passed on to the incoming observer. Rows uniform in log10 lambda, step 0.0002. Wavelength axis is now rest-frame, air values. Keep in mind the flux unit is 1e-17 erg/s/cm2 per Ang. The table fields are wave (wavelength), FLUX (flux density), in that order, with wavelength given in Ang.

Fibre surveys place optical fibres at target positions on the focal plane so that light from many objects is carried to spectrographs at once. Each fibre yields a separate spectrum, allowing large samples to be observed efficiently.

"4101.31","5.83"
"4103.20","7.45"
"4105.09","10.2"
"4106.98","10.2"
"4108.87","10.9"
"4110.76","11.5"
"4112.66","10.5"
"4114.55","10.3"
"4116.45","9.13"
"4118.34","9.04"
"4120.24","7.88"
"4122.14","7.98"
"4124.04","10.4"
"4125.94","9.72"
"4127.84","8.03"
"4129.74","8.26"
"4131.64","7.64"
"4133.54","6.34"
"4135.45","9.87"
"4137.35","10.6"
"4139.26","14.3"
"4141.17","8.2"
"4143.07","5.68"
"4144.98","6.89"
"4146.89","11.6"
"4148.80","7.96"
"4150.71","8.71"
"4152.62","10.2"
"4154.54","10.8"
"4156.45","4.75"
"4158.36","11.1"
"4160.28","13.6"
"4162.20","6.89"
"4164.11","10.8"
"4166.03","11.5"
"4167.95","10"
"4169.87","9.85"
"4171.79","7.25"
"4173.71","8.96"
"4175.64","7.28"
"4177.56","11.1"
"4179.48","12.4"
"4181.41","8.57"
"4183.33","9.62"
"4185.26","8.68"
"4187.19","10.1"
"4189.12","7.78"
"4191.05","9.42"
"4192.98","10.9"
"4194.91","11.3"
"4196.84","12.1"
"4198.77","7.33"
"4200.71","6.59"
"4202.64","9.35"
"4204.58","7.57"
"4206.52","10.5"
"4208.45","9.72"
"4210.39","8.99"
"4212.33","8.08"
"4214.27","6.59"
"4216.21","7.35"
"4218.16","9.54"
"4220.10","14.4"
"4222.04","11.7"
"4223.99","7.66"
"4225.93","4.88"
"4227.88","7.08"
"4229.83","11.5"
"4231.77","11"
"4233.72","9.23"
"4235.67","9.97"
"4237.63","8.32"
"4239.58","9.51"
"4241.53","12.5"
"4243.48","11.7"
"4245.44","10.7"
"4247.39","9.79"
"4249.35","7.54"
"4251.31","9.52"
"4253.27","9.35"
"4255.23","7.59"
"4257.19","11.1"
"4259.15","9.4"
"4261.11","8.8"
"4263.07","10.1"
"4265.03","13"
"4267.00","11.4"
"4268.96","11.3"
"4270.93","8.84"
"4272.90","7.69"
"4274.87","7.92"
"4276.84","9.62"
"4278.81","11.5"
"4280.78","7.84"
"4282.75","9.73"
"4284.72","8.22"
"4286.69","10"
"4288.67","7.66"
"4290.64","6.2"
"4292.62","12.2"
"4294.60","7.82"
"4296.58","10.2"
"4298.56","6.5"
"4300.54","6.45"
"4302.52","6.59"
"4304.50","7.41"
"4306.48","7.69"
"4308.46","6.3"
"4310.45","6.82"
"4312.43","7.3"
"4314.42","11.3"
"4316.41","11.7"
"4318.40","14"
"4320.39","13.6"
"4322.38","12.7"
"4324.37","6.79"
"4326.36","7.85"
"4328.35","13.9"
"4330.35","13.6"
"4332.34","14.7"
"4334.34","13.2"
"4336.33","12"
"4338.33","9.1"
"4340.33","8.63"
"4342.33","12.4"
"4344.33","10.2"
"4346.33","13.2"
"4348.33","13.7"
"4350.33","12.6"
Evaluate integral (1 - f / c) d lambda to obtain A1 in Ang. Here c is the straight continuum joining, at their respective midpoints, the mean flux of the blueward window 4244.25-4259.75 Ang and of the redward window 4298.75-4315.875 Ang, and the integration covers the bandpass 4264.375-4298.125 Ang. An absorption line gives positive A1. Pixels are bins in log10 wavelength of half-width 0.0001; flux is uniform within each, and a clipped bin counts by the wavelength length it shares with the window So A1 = -3.9 Ang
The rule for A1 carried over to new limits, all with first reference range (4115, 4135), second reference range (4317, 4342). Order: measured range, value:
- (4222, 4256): 3.0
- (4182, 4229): 3.4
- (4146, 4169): -2.0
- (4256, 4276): 1.4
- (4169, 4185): 0.0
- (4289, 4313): 7.7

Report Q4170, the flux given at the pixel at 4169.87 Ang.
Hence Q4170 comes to 9.85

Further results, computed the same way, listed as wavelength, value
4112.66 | 10.5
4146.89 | 11.6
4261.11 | 8.8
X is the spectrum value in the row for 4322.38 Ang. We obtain 12.7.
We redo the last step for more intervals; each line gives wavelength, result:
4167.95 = 10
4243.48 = 11.7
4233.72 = 9.23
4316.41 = 11.7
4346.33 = 13.2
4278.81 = 11.5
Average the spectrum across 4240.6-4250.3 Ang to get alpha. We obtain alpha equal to 10.4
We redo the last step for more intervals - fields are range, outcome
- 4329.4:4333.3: 14.2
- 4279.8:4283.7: 8.78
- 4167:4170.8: 9.93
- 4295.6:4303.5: 7.43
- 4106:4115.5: 10.7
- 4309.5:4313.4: 7.07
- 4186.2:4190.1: 8.93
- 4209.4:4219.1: 8.1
